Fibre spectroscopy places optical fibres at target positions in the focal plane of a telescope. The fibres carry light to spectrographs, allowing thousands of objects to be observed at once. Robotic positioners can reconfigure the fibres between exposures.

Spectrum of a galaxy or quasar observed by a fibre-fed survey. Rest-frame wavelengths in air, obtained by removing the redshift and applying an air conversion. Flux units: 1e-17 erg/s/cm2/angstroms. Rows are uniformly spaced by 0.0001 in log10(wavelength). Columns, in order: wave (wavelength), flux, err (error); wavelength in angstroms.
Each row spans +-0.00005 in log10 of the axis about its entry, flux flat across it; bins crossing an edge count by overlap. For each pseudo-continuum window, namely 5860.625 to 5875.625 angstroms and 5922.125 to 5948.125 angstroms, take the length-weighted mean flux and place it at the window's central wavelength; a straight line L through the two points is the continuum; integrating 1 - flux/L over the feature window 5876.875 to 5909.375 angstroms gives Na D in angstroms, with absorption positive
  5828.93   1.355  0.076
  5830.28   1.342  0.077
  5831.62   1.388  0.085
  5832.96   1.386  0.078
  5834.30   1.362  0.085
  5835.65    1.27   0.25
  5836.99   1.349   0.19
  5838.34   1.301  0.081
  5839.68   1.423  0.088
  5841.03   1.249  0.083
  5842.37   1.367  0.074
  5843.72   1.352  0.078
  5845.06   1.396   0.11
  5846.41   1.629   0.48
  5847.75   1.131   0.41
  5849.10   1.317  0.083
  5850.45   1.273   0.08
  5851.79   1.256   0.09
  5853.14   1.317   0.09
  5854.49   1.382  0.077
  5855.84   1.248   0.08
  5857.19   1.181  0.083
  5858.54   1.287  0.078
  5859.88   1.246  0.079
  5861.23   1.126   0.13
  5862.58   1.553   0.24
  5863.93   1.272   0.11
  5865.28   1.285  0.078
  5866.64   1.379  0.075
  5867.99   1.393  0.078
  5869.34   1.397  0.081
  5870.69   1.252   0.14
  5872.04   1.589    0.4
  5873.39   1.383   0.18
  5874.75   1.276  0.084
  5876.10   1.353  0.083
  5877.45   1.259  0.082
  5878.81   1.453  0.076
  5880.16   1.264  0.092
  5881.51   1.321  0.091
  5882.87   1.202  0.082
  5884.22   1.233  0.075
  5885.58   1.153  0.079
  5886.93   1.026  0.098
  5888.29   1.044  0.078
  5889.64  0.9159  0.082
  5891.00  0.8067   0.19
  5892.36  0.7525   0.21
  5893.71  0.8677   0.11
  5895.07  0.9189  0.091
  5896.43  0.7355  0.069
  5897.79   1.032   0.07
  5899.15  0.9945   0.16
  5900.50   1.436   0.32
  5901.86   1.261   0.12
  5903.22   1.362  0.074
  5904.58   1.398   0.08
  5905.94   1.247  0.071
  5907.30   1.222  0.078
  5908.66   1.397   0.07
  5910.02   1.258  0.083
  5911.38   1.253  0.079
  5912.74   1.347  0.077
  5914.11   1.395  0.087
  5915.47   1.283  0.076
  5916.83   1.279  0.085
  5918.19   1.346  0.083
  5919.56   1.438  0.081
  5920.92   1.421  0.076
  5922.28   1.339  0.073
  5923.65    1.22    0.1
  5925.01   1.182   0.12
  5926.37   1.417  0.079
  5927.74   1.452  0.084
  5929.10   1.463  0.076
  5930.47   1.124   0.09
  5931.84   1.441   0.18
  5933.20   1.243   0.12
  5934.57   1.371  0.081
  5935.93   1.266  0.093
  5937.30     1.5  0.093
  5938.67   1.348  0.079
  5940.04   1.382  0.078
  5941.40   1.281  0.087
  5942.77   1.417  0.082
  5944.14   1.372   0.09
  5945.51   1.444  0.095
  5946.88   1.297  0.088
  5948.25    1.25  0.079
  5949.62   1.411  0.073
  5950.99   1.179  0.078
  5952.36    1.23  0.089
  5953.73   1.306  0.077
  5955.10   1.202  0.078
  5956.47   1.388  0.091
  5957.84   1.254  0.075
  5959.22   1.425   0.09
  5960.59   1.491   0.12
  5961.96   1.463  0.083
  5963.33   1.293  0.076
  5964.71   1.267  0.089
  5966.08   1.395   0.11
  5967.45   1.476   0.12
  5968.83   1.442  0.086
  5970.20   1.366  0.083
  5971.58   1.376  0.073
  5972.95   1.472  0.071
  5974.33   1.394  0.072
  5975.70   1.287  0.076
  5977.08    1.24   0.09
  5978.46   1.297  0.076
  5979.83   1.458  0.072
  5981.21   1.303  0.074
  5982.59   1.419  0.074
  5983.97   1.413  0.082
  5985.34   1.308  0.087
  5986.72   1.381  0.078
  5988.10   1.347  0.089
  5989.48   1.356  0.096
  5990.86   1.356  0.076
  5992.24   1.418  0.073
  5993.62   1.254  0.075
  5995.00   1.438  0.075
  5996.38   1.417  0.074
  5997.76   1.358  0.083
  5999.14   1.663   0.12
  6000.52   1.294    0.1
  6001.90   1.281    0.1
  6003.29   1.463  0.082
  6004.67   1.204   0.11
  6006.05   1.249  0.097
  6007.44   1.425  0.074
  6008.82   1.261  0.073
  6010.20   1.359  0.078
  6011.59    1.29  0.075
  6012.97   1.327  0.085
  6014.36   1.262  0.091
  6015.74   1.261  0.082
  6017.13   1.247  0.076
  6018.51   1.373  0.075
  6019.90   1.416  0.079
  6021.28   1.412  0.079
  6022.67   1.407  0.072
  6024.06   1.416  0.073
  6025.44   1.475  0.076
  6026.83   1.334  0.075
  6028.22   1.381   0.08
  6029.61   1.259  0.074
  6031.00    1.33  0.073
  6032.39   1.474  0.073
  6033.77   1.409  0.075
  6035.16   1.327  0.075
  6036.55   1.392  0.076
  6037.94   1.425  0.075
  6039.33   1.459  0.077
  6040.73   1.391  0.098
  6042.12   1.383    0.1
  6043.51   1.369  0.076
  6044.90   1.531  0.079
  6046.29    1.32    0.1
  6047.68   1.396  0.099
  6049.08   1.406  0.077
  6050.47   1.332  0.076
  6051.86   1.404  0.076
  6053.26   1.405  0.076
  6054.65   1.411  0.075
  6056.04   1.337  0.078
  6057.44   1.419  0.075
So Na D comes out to 5.1 angstroms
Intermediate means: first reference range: 1.36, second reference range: 1.34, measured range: 1.14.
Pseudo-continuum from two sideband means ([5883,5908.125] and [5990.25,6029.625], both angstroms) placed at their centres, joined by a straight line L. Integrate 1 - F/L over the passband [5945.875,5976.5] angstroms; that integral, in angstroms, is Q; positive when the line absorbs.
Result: -2.7 angstroms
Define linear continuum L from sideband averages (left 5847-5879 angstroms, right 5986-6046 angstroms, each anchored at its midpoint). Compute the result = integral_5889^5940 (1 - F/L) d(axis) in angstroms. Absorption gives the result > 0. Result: 3.7 angstroms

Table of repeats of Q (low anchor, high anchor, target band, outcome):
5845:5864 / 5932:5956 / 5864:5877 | -0.51 angstroms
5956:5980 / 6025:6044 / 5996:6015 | 0.48 angstroms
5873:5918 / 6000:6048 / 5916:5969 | -4.06 angstroms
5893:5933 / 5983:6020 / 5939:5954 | -0.38 angstroms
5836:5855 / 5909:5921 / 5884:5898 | 4.12 angstroms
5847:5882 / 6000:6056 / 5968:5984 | -0.27 angstroms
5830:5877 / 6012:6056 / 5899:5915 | 0.47 angstroms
